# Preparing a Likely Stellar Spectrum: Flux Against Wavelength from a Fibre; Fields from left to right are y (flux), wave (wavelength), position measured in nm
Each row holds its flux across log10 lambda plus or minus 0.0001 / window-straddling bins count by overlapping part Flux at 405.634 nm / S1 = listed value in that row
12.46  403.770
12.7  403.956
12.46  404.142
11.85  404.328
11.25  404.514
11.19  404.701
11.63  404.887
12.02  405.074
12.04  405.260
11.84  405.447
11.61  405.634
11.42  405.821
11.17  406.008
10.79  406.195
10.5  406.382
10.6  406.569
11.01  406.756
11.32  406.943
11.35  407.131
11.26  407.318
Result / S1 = 11.61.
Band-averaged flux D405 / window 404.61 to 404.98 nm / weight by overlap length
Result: 11.4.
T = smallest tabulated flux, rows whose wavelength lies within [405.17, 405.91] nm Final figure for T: 11.42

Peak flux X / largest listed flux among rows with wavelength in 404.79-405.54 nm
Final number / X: 12.04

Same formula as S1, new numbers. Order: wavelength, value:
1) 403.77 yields 12.46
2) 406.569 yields 10.6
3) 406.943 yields 11.32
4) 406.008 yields 11.17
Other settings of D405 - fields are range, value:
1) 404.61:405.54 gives 11.7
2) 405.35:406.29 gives 11.4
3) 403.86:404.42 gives 12.3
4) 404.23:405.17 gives 11.6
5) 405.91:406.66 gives 10.8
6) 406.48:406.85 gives 10.8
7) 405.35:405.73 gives 11.7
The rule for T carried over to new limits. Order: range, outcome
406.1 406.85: 10.5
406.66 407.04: 11.01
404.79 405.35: 11.63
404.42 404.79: 11.19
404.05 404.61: 11.25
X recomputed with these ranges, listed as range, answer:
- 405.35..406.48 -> 11.84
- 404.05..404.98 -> 12.46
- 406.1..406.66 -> 10.79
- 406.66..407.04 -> 11.32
